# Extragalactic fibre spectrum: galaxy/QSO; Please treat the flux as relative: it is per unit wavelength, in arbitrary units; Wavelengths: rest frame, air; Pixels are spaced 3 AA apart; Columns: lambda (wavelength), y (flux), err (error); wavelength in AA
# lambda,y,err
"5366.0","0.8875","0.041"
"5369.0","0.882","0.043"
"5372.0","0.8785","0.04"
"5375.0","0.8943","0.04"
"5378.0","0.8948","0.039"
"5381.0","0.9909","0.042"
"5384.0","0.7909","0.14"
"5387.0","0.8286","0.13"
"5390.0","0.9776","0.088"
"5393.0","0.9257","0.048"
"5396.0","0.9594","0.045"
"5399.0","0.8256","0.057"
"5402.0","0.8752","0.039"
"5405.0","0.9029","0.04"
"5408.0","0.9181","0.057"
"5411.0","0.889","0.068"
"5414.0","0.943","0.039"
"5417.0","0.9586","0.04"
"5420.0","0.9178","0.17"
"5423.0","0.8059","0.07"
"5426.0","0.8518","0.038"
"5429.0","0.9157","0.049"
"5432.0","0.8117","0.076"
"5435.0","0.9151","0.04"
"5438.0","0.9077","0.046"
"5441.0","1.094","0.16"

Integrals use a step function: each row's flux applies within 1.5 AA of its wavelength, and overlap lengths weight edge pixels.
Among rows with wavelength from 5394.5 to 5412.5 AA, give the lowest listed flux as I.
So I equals 0.8256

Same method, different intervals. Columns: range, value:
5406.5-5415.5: 0.889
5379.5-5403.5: 0.7909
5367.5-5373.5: 0.8785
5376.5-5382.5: 0.8948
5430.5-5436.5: 0.8117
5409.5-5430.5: 0.8059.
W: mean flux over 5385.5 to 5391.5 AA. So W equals 0.903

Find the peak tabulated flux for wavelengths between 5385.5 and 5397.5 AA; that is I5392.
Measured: 0.9776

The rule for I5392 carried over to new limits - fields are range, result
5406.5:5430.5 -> 0.9586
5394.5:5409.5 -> 0.9594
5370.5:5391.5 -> 0.9909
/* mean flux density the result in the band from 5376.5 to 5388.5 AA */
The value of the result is 0.876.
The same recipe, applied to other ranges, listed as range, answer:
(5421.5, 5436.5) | 0.86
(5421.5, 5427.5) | 0.829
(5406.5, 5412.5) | 0.904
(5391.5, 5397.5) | 0.943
